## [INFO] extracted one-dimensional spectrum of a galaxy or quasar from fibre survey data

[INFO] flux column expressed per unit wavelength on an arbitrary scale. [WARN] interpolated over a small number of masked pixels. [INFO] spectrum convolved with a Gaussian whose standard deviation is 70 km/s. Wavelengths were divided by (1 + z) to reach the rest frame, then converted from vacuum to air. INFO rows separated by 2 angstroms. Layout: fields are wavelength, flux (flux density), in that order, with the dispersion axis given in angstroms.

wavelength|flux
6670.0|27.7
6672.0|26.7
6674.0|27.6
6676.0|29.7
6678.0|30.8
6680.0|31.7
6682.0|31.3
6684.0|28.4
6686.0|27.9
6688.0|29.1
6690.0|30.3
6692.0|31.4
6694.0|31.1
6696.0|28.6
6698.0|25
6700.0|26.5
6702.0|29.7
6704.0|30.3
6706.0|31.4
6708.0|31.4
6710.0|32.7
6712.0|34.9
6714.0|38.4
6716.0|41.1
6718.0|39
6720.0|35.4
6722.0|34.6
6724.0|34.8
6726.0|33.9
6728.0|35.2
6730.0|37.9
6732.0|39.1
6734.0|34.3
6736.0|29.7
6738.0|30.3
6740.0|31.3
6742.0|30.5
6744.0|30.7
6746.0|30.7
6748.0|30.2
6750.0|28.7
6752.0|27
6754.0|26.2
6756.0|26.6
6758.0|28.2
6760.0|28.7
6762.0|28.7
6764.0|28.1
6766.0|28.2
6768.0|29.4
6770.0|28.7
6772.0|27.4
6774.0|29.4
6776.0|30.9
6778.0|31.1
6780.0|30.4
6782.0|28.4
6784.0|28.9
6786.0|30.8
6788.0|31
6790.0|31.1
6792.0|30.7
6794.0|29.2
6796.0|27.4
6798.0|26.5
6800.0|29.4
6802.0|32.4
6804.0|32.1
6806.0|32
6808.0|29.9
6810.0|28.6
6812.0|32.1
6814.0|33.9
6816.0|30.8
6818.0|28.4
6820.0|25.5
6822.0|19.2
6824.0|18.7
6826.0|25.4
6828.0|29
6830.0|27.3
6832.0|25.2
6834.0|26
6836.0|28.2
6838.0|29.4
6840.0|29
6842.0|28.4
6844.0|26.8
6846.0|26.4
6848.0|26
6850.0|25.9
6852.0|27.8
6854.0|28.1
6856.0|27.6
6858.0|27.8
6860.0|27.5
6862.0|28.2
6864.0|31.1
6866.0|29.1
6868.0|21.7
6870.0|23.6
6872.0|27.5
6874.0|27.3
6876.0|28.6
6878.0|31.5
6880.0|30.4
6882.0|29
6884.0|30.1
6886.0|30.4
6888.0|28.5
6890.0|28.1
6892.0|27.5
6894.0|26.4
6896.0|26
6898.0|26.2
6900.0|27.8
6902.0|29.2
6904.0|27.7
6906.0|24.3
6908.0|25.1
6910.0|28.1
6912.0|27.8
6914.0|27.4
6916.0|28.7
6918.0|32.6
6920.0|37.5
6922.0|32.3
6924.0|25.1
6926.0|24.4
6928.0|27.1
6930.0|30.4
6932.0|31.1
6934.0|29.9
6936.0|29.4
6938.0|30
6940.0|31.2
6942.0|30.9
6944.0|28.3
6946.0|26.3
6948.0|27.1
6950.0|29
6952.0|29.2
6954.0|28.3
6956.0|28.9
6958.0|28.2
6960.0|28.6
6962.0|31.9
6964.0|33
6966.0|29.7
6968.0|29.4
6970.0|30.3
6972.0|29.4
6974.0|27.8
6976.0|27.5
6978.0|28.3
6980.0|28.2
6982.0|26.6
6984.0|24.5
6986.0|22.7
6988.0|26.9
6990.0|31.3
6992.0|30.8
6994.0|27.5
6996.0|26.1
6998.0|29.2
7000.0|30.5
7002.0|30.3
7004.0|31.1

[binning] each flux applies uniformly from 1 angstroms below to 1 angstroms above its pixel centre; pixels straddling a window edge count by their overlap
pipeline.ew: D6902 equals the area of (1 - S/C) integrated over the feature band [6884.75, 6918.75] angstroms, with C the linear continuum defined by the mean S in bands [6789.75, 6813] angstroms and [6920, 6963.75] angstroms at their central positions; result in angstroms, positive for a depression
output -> 1.98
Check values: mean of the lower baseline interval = 30.1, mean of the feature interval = 27.7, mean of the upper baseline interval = 29.2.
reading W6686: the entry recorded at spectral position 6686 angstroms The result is 27.9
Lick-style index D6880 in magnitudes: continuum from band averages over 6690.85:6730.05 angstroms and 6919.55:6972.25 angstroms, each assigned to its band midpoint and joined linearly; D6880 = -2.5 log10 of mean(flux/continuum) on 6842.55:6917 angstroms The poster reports 0.106 mag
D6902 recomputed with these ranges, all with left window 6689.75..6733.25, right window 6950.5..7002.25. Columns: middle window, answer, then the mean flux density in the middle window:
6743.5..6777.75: 3.97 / 28.7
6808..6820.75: 0.63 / 30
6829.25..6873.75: 5.27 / 27.2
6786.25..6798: 0.84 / 29.7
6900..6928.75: 1.32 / 28.4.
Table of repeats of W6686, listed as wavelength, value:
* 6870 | 23.6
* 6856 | 27.6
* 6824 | 18.7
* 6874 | 27.3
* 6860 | 27.5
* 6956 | 28.9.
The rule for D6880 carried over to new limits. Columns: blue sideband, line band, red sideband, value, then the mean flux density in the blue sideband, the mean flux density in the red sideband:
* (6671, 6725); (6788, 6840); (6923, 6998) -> 0.07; 31.5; 28.5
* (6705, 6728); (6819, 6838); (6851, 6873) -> 0.16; 35.2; 27.3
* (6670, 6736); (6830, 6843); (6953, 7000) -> 0.10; 32.1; 28.5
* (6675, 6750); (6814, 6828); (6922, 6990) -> 0.19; 32.1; 28.6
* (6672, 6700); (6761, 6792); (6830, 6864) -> -0.05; 29.2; 27.5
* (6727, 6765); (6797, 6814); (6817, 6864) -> -0.09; 30.6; 26.7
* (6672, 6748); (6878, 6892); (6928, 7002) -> 0.01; 32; 28.8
